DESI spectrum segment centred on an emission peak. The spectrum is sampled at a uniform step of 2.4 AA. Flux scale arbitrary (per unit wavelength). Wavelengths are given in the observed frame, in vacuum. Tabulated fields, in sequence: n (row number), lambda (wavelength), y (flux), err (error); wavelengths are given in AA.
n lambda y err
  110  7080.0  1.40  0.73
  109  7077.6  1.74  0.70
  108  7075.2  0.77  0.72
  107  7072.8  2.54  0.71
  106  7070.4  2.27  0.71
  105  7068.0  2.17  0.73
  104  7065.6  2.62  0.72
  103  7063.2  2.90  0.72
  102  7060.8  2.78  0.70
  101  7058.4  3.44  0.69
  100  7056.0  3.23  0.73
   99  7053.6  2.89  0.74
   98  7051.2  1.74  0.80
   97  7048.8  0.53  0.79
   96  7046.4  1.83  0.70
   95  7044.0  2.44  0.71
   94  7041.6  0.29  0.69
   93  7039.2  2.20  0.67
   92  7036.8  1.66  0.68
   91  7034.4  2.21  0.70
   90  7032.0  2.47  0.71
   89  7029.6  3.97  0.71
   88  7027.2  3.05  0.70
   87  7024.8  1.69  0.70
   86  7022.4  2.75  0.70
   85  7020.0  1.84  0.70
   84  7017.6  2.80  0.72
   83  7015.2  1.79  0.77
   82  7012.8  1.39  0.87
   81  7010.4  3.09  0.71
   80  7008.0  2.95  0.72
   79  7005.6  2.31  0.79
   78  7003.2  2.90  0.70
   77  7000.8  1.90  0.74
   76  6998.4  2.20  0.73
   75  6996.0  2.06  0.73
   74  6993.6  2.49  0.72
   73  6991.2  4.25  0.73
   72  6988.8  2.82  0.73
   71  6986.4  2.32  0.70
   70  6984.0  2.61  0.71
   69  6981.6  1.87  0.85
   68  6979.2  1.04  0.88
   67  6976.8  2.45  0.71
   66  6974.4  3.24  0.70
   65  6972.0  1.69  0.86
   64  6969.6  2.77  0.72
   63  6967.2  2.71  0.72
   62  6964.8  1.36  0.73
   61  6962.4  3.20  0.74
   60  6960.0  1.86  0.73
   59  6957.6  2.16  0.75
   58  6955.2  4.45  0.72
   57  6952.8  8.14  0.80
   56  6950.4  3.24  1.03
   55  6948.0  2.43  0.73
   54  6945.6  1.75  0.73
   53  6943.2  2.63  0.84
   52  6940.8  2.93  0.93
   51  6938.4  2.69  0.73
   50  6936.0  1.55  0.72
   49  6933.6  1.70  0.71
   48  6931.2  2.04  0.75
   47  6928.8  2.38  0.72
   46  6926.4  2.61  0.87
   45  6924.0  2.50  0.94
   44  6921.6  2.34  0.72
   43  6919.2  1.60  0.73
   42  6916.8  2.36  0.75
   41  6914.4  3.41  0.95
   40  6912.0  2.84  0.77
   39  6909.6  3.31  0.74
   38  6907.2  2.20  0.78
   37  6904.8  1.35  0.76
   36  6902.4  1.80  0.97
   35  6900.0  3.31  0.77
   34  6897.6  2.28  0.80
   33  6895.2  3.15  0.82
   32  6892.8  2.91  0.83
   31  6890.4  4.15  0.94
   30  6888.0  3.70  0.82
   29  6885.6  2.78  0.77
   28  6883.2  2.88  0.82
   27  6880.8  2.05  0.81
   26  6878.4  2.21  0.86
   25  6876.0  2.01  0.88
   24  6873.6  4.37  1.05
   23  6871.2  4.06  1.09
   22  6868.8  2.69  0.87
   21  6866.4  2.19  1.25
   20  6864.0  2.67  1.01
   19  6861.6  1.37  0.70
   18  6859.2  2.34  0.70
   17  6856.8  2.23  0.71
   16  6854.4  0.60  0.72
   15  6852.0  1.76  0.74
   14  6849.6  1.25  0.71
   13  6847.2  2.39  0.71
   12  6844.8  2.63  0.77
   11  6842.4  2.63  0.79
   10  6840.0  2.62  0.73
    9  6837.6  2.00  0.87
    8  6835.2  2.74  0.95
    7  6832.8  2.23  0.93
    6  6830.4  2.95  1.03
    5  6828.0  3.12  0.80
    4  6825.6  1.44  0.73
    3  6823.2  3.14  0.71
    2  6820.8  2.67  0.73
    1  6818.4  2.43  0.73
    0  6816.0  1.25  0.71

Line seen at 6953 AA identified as Hbeta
